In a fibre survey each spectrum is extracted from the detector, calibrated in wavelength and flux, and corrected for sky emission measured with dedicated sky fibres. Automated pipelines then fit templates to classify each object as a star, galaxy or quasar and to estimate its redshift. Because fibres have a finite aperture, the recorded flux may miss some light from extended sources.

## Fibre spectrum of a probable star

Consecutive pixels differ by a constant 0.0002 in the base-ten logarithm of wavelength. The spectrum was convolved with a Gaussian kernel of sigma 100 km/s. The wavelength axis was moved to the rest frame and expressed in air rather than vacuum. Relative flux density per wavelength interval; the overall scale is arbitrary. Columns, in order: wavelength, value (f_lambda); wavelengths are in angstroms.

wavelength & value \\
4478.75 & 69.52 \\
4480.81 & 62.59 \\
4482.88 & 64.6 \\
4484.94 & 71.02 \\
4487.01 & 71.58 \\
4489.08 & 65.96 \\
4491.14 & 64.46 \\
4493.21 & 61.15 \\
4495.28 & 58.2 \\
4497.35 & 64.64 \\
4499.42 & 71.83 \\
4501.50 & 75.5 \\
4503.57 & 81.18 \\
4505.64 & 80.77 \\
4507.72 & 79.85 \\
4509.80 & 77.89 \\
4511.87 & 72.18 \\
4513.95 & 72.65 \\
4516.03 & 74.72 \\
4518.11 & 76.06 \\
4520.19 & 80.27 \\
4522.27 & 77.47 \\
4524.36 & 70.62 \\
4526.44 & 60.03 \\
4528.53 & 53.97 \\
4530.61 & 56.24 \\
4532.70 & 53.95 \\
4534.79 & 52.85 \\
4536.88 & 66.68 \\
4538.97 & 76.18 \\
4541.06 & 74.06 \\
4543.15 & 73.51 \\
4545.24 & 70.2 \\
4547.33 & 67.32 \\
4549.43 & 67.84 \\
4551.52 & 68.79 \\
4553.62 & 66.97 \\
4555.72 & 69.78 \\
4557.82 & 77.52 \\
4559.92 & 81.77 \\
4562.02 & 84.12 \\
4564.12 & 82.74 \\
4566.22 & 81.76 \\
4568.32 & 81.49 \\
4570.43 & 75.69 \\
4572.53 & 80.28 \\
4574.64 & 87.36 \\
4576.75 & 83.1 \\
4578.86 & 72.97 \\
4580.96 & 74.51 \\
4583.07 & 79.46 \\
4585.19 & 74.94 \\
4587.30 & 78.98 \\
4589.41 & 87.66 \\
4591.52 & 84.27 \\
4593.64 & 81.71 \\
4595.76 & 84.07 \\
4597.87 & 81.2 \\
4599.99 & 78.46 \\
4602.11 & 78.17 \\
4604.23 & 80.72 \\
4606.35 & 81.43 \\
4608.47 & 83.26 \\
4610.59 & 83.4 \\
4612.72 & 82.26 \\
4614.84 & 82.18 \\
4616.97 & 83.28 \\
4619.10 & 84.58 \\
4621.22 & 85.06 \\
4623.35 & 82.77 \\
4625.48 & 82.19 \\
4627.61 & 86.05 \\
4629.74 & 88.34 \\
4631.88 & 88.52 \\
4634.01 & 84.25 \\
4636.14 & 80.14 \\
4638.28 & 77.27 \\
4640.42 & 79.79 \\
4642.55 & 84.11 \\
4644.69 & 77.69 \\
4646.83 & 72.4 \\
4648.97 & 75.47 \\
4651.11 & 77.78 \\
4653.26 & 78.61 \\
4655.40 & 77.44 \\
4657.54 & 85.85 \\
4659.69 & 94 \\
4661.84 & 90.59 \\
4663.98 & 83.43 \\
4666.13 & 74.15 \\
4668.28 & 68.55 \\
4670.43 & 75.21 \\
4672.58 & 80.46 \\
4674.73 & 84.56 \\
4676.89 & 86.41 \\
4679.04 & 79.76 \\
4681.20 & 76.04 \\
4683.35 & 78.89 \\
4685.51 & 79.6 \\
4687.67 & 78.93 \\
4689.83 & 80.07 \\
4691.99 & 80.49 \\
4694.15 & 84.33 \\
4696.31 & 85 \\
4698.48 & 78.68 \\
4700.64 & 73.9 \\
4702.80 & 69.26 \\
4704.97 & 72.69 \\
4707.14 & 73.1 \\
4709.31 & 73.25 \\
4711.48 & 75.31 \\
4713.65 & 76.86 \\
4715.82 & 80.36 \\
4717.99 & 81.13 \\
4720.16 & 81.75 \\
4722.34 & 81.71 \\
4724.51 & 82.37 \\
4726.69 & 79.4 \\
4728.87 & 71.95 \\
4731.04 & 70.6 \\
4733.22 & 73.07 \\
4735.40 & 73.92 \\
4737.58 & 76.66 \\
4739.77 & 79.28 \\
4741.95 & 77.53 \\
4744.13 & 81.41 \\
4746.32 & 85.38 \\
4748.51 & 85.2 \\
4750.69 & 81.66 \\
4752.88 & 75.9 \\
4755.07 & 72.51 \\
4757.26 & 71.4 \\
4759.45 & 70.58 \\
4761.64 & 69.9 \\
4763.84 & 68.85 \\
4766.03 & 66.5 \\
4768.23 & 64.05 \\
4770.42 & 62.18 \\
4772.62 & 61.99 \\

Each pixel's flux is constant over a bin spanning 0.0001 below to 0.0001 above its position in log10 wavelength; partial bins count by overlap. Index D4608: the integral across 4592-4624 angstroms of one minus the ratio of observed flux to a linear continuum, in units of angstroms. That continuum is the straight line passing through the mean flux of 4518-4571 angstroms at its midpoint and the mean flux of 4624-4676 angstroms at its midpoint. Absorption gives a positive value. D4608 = -2.12 angstroms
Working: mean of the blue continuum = 71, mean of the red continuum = 81.1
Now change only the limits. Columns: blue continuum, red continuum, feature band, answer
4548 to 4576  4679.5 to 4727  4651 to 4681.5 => -1.2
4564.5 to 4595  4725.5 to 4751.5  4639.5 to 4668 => -0.5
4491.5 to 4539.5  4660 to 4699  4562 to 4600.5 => -3.6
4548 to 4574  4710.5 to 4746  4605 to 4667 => -4.1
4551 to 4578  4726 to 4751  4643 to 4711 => -0.7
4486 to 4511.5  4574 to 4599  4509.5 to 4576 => 3.3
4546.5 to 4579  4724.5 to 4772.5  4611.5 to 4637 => -2.7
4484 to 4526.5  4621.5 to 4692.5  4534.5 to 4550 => 1.0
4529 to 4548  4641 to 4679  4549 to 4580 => -4.1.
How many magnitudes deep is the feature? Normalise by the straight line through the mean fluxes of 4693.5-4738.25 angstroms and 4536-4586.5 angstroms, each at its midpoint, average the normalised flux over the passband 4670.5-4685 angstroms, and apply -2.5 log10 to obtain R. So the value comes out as -0.05 mag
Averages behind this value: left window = 75.9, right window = 76.9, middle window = 80.6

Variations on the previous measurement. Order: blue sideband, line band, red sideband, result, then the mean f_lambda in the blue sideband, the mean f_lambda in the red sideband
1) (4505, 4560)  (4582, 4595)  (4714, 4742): -0.126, 70.1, 77.7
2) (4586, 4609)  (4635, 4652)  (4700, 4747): 0.025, 81.7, 76.8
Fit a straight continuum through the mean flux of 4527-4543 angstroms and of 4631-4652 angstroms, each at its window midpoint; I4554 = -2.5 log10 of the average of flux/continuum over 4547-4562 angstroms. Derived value -0.11 mag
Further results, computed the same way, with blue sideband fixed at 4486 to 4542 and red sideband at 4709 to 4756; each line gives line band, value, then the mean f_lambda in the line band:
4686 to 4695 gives -0.060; 80.8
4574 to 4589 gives -0.099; 78.9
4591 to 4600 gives -0.135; 82.2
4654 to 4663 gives -0.155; 86.7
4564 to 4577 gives -0.143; 81.6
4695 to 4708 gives 0.018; 75.6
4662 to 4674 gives -0.031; 77.7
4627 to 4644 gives -0.126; 83.4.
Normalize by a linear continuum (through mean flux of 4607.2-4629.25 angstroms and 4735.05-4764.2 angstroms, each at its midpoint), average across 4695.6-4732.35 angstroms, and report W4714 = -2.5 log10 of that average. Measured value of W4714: 0.02 mag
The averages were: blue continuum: 83.6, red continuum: 76.7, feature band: 76.8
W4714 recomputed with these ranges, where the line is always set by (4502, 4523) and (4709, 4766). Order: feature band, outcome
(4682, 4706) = -0.021 mag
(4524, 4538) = 0.298 mag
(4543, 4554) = 0.123 mag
